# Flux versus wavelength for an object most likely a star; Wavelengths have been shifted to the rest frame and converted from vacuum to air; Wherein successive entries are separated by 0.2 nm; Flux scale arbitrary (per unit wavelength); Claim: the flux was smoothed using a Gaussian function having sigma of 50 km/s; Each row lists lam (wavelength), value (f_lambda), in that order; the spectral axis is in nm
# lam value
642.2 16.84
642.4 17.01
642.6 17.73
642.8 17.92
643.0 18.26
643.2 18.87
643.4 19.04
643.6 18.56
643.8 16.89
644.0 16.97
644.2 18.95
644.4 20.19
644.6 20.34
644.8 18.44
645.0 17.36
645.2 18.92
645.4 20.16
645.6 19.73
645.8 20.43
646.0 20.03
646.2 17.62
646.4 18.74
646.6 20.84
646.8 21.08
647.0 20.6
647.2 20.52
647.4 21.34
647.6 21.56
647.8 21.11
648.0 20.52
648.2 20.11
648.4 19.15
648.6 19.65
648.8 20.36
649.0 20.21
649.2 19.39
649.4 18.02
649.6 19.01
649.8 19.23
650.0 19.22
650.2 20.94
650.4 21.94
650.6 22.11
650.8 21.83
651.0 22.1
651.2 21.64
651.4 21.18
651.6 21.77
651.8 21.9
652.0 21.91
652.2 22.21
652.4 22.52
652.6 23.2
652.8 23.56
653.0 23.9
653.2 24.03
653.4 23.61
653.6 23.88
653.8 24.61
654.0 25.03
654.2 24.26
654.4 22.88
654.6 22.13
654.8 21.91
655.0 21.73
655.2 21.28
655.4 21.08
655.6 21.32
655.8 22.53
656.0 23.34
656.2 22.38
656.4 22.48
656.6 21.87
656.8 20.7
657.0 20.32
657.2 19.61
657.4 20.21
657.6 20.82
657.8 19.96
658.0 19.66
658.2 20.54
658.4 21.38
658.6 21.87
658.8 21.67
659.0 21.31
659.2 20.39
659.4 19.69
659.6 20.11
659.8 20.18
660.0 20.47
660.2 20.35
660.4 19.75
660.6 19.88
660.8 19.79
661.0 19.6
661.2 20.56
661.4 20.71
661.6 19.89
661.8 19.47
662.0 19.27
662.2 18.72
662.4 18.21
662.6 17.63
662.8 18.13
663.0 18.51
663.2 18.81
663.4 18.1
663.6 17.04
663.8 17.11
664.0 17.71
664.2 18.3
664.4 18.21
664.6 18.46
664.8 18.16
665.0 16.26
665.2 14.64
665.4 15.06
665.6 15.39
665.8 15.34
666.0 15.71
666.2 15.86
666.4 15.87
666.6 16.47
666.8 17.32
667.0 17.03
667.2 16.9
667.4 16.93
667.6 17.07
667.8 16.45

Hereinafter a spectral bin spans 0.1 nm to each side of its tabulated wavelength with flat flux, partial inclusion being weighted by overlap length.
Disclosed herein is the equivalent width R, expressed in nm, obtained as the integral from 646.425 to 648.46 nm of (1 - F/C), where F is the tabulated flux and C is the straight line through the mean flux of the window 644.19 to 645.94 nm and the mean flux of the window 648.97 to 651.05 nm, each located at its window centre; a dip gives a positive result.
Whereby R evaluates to -0.08 nm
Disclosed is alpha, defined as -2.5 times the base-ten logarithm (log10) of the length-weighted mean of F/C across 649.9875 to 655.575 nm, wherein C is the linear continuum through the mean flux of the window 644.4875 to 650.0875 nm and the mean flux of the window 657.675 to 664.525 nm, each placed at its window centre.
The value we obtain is -0.15 mag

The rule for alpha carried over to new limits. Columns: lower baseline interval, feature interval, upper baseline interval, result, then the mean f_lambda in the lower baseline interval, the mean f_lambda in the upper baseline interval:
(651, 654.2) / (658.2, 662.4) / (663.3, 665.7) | -0.06 mag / 23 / 17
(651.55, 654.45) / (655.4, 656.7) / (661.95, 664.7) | -0.02 mag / 23.3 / 18.1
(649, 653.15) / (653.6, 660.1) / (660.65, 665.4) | -0.08 mag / 21.4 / 18.3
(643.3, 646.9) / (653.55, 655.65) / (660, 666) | -0.22 mag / 19.1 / 18.2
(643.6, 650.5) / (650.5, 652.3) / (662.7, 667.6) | -0.15 mag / 19.7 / 17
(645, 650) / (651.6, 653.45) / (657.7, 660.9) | -0.14 mag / 19.9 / 20.4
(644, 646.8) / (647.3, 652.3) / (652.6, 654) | 0.06 mag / 19.3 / 24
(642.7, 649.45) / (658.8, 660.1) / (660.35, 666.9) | -0.12 mag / 19.5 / 17.9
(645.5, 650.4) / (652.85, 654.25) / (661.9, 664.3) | -0.24 mag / 20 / 18.1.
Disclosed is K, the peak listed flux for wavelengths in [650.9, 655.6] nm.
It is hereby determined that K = 25.03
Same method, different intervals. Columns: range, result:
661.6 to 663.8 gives 19.89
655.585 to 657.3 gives 23.34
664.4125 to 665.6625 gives 18.46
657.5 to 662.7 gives 21.87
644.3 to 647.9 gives 21.56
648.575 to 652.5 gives 22.52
